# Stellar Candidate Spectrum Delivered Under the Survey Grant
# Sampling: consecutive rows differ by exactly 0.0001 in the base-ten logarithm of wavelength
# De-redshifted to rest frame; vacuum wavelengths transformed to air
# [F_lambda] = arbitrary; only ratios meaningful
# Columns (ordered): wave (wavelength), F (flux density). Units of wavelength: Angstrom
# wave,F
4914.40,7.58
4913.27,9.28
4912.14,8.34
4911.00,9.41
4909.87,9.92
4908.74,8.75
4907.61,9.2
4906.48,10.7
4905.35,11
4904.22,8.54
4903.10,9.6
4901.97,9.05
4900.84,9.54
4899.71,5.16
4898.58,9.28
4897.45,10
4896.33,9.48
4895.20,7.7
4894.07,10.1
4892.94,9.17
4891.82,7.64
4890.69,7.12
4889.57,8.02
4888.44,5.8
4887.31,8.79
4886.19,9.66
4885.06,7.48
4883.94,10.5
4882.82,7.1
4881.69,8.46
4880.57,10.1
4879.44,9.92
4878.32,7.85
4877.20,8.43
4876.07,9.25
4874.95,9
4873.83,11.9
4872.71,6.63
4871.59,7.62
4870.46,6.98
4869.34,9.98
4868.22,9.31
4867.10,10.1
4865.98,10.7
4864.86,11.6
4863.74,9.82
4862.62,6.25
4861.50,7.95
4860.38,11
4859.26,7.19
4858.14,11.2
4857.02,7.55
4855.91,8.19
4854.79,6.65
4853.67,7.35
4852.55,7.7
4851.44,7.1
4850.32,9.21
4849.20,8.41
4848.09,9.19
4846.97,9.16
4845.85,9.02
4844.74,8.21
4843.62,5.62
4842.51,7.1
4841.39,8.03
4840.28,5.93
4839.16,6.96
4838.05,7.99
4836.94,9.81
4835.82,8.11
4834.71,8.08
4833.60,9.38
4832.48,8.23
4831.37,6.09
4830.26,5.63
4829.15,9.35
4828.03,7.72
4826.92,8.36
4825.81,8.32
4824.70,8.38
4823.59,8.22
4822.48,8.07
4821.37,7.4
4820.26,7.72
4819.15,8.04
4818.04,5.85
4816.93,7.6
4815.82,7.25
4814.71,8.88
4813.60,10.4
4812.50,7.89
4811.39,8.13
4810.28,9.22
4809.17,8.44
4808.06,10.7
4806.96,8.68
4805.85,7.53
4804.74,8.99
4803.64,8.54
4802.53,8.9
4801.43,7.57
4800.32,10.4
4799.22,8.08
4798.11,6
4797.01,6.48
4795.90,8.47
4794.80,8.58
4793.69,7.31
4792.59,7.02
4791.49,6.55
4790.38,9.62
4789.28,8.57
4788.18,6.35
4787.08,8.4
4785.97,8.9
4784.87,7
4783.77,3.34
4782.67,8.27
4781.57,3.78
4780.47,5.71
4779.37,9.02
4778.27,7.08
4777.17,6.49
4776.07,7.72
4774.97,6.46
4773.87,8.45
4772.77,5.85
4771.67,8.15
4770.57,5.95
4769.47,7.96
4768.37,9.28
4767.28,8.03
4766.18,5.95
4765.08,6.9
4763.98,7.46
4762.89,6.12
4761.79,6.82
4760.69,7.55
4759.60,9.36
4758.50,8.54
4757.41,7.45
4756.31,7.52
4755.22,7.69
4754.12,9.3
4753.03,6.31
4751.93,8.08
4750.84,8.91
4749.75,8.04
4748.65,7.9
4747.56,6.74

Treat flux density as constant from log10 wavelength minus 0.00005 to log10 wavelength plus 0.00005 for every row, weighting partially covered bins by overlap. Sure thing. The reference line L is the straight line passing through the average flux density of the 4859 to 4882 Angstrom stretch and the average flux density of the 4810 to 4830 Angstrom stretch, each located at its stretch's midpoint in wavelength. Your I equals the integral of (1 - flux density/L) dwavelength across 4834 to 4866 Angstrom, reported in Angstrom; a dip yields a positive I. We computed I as 1.5 Angstrom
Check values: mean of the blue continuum 8.1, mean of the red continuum 9.08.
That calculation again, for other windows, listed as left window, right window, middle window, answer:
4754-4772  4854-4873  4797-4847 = 1.3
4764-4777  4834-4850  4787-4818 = -2.3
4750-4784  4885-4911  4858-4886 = -1.7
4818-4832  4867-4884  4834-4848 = 0.3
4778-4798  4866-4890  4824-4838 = -0.3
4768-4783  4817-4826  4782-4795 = -0.3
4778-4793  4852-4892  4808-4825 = -1.2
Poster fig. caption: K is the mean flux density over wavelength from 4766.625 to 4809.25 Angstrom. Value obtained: 7.65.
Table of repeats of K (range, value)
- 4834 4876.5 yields 8.47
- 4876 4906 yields 8.69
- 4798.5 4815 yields 8.8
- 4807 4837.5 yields 8.2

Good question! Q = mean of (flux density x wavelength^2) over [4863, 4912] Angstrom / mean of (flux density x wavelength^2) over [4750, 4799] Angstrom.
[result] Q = 1.3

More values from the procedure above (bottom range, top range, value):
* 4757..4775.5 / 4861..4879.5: 1.26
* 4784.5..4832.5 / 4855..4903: 1.12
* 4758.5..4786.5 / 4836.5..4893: 1.23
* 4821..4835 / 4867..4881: 1.15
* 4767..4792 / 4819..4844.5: 1.09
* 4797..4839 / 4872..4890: 1.09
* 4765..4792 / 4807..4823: 1.17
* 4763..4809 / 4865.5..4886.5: 1.23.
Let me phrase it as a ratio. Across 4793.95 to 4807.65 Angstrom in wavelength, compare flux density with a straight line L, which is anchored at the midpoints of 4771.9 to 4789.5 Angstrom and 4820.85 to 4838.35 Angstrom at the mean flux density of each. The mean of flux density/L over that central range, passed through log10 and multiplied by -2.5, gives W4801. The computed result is -0.11 mag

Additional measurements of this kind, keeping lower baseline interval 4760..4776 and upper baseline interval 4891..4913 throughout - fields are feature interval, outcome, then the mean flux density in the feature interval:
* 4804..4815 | -0.14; 8.88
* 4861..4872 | -0.06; 9.05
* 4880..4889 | 0.04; 8.48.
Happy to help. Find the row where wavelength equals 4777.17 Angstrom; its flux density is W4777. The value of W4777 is 6.49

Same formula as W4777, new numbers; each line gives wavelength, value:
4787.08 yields 8.4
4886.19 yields 9.66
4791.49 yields 6.55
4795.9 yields 8.47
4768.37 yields 9.28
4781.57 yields 3.78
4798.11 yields 6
